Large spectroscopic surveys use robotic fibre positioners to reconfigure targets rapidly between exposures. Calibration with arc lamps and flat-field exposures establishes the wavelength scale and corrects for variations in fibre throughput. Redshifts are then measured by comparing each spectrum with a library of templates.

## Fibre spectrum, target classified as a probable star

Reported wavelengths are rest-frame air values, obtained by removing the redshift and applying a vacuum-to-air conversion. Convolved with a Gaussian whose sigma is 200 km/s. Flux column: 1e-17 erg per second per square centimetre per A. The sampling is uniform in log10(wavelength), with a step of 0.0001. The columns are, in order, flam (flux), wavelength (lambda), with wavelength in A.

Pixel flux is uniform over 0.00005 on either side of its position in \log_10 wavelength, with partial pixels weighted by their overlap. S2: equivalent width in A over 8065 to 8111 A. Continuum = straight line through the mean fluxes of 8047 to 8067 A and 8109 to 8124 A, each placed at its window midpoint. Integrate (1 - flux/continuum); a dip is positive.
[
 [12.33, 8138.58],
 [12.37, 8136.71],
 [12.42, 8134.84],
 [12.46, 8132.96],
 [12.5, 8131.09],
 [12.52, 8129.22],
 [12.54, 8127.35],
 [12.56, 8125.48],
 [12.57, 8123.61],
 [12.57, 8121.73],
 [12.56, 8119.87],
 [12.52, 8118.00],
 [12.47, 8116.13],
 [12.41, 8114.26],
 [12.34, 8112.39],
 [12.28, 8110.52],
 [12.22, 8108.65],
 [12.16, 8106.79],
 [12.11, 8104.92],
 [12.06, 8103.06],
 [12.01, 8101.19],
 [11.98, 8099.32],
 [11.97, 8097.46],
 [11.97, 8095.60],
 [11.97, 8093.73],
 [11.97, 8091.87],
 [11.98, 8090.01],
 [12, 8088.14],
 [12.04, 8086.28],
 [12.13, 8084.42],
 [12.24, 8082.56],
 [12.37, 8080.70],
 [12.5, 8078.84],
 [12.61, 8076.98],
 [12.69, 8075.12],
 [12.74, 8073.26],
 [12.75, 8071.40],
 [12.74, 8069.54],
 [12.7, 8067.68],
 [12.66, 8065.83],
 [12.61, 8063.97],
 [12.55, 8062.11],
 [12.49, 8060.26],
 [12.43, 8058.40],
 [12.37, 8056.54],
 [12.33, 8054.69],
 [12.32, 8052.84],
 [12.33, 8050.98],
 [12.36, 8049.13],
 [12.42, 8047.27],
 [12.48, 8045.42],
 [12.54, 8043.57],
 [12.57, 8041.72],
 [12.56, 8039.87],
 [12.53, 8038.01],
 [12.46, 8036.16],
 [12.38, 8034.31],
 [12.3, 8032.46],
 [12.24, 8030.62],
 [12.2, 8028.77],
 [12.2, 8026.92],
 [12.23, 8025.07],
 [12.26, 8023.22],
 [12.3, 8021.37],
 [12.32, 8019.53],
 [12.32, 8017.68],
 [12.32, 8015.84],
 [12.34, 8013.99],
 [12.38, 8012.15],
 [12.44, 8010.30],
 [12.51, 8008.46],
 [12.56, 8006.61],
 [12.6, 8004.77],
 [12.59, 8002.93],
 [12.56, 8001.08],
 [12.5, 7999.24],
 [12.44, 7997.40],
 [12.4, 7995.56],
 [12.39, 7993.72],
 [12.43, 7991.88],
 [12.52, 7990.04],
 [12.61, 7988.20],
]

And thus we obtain 0.6 A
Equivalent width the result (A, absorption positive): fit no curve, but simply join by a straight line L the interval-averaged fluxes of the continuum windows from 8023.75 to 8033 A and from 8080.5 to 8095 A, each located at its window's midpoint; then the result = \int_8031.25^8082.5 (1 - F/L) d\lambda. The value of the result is -1.5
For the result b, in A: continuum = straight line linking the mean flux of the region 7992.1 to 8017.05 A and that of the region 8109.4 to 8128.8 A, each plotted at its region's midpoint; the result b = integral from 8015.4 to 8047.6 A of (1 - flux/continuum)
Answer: 0.3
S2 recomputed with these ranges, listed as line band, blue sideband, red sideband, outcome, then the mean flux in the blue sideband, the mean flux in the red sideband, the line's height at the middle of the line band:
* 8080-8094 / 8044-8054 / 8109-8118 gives 0.3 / 12.4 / 12.4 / 12.4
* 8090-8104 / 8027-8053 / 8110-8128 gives 0.5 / 12.4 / 12.5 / 12.5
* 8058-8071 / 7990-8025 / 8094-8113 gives -0.4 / 12.4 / 12.1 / 12.2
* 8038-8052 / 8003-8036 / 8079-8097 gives -0.2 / 12.4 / 12.1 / 12.3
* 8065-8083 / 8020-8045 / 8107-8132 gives -0.3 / 12.4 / 12.5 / 12.4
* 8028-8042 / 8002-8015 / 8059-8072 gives 0.2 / 12.5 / 12.6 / 12.6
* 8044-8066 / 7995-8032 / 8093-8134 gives -0.2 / 12.4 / 12.3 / 12.4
